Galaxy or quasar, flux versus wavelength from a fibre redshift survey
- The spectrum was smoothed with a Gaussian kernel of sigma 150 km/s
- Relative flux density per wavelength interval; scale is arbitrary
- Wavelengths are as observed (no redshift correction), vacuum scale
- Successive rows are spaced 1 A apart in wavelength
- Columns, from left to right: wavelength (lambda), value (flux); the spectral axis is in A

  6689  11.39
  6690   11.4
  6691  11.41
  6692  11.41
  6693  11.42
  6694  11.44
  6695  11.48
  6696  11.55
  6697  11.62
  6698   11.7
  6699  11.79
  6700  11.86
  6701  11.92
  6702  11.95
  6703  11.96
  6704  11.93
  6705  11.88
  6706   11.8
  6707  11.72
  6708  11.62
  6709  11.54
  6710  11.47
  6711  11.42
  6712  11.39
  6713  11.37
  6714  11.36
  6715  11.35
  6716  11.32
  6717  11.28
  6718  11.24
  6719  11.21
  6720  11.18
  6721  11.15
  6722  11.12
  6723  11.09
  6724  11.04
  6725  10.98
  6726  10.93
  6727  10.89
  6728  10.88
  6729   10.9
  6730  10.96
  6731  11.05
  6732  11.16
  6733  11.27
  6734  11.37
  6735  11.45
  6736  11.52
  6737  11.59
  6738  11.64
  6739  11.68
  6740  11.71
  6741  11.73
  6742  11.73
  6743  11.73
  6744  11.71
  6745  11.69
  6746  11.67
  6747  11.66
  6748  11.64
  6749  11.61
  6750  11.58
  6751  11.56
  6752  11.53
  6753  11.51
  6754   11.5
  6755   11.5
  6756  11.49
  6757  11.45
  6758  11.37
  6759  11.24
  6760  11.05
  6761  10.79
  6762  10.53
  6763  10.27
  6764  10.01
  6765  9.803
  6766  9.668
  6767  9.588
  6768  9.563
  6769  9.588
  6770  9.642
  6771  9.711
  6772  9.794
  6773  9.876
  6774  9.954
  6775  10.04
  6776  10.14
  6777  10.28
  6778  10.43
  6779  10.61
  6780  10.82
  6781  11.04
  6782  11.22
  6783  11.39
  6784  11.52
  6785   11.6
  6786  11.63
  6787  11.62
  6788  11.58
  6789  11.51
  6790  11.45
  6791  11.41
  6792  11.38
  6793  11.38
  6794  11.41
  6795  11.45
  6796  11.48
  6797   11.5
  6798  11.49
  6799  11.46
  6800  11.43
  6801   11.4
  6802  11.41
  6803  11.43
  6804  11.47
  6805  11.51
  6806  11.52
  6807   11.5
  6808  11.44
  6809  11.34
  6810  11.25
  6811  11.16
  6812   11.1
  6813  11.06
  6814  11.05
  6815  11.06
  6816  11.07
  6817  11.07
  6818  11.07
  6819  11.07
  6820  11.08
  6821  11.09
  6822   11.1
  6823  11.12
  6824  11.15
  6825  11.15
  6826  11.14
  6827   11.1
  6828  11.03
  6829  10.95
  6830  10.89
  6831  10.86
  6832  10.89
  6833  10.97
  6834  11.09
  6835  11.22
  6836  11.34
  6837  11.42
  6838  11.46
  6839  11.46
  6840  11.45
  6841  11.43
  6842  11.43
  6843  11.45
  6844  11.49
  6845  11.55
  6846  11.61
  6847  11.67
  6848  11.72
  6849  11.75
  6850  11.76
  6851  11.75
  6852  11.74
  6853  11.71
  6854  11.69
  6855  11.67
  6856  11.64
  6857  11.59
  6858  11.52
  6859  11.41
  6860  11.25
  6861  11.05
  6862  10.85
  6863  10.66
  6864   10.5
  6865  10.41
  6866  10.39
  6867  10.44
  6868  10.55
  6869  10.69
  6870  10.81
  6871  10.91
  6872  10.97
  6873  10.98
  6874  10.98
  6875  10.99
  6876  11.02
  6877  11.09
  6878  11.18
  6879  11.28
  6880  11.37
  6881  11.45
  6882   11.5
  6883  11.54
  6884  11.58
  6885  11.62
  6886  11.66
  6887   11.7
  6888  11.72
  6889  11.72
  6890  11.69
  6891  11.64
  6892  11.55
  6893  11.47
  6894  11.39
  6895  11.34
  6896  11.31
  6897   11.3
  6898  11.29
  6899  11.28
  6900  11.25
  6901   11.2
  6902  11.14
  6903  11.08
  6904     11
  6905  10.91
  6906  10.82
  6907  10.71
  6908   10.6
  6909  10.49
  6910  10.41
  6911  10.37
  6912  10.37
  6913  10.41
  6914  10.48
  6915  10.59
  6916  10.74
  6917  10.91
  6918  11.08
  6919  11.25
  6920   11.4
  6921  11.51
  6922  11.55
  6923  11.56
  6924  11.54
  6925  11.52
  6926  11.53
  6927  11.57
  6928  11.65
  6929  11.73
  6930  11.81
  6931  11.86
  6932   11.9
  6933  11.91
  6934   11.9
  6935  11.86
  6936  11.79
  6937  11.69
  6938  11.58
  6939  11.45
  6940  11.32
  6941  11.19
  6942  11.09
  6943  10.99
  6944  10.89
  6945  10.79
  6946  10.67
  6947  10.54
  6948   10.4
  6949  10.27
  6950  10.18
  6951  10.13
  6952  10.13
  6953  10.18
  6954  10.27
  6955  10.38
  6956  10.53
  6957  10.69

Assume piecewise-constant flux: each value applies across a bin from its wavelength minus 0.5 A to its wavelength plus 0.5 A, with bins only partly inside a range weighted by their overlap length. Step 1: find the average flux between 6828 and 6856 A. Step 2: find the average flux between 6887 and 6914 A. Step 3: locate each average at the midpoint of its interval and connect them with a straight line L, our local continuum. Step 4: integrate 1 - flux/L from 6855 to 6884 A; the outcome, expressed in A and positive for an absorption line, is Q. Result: 0.5 A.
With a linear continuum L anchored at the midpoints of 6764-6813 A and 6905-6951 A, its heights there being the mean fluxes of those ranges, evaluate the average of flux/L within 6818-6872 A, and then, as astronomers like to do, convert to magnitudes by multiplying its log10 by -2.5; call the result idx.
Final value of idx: -0.020 mag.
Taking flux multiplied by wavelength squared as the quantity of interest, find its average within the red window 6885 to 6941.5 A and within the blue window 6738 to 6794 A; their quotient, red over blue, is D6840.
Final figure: 1.07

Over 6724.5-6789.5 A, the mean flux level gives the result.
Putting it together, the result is 11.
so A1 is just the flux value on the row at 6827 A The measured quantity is 11.1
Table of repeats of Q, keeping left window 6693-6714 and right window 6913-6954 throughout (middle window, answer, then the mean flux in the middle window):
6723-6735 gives 0.6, 11.1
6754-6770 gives 1.4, 10.5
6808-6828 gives 0.5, 11.1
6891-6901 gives -0.1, 11.4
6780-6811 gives 0.1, 11.4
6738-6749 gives -0.1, 11.7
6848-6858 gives -0.3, 11.7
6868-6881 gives 0.3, 11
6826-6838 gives 0.3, 11.1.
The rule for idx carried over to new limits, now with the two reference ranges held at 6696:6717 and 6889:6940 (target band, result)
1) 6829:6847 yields 0.01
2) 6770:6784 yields 0.11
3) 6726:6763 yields 0.02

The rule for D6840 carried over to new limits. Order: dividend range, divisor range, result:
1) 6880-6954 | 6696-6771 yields 1.05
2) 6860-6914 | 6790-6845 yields 1.00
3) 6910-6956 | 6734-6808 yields 1.04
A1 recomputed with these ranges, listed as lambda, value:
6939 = 11.45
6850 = 11.76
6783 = 11.39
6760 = 11.05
